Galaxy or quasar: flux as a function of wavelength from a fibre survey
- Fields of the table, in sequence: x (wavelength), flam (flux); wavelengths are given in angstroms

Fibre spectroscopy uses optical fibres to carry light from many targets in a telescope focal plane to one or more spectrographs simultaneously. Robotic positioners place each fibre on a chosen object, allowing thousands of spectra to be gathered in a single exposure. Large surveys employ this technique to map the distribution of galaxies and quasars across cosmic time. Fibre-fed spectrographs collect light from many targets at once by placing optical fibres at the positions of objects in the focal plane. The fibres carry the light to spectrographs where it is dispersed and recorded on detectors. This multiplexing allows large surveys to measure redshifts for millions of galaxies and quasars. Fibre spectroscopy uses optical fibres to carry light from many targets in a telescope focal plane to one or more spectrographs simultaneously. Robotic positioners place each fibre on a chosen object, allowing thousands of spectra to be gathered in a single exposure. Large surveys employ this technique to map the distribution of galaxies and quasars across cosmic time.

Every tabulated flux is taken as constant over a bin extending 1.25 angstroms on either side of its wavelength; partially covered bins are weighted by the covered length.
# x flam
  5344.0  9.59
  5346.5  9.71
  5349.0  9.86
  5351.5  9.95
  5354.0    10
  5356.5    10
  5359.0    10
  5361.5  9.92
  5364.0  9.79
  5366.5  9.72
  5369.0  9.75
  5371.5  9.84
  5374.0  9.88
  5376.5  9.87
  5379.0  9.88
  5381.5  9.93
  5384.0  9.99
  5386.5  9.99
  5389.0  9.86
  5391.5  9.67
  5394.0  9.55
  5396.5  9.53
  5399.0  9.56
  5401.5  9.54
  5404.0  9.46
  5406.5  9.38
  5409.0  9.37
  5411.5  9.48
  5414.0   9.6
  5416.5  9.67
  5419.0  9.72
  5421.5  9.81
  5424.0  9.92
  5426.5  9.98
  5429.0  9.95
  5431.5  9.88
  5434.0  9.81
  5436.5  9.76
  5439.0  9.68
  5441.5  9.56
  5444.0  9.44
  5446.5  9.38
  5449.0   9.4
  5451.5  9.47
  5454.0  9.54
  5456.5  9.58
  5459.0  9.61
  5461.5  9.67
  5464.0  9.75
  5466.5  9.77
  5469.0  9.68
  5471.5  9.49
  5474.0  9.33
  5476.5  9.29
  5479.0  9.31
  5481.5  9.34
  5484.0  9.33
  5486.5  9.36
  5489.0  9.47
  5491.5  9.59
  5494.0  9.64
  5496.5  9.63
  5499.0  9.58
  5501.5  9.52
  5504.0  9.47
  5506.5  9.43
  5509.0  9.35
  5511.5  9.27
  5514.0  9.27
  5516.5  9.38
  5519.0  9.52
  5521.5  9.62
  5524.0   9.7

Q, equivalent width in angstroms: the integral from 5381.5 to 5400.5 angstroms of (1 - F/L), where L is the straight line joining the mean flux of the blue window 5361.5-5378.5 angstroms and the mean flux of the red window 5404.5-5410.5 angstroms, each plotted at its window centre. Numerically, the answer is -0.3 angstroms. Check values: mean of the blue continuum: 9.82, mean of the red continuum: 9.39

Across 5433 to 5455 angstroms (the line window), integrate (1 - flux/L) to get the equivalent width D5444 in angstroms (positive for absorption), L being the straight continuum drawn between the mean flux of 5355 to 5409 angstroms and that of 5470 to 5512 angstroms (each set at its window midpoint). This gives 0.0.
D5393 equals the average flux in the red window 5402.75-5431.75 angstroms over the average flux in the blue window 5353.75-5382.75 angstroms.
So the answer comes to 1.0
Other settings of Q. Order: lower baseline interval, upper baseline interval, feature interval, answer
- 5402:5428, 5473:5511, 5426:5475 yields -0.44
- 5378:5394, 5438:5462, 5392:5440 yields 0.18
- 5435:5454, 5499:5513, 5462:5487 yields 0.01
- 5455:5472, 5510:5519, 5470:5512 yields 0.19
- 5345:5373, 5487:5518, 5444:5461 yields 0.18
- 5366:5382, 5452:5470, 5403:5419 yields 0.40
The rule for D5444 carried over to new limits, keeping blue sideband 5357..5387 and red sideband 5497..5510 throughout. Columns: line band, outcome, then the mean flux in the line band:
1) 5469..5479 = 0.18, 9.4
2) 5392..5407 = 0.43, 9.52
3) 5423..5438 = -0.27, 9.88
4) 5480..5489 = 0.17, 9.36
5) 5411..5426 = 0.02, 9.72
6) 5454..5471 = -0.09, 9.66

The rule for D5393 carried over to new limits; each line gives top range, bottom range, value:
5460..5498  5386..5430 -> 0.98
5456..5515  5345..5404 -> 0.97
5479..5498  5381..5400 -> 0.97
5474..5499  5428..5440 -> 0.96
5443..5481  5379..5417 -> 0.99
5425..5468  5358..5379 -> 0.98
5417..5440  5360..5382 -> 1.00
